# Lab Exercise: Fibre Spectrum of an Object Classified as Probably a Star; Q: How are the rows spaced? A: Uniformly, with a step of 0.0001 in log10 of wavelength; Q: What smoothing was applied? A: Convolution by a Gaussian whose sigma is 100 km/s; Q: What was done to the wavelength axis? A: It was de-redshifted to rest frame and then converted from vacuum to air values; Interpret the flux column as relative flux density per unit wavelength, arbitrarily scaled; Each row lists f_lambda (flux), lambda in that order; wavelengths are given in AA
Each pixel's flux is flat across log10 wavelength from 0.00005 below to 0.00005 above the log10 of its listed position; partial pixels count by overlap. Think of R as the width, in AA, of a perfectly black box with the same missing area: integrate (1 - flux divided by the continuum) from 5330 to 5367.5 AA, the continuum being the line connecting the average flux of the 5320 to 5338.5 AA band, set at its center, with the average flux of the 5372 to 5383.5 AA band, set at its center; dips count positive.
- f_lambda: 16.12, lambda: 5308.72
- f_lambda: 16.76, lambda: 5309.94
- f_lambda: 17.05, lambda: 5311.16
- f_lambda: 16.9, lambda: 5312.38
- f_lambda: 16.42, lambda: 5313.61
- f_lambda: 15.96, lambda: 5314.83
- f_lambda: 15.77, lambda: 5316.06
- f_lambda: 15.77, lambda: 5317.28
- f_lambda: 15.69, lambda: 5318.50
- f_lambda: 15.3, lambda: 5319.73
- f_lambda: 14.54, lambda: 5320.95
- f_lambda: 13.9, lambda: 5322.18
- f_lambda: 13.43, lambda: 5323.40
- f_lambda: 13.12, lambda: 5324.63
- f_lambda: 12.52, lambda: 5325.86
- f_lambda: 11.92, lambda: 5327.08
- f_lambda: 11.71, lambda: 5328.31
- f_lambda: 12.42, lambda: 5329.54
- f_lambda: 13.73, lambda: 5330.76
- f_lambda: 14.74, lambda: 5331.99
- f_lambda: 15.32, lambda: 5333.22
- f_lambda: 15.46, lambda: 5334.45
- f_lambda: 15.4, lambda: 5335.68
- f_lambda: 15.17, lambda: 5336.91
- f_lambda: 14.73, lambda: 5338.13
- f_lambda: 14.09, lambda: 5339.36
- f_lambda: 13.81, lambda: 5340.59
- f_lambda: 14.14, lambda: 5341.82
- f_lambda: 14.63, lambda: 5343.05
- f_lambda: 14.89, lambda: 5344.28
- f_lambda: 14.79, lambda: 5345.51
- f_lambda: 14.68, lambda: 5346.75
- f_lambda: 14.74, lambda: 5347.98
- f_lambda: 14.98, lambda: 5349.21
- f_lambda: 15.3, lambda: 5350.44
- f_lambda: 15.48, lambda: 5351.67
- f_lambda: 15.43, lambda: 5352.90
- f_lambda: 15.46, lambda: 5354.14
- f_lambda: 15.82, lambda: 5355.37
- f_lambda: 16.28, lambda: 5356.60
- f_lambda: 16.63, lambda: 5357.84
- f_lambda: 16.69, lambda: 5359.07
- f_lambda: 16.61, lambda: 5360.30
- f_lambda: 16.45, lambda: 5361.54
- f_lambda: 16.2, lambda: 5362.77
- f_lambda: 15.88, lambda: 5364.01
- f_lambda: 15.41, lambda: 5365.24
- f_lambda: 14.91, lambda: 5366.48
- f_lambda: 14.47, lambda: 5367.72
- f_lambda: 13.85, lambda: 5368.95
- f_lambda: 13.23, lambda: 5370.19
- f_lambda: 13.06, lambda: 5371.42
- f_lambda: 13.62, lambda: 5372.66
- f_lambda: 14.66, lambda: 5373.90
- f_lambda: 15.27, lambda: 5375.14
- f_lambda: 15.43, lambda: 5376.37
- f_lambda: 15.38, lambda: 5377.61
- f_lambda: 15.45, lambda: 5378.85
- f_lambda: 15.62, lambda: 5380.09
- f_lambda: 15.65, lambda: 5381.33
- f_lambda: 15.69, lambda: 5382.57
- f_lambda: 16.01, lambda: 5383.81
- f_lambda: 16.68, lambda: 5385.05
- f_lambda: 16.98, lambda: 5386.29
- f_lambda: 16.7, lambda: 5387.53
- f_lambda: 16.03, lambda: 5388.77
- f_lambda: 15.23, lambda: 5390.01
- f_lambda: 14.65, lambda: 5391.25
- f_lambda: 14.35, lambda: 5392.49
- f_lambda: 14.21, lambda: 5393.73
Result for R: -2.1 AA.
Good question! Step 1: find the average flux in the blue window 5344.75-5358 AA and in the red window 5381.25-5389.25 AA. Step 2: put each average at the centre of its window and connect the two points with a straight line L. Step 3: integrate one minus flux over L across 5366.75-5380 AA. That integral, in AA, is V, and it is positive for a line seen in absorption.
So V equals 1.2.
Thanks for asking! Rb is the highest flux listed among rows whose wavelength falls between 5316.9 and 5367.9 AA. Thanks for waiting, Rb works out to 16.69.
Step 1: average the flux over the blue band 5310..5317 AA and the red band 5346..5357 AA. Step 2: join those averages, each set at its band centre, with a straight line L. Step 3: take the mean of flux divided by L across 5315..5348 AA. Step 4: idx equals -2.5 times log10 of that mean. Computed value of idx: 0.113 mag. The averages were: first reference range 16.4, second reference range 15.3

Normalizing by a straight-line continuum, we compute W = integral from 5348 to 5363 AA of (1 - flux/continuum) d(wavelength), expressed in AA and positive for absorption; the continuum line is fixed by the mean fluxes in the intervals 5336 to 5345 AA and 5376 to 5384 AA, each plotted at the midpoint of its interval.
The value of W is -1.0 AA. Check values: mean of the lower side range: 14.5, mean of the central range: 15.9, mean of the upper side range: 15.6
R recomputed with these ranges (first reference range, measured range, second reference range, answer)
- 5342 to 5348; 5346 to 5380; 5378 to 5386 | 0.0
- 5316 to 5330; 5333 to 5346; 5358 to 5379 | -0.4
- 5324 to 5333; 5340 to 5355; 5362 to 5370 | -0.9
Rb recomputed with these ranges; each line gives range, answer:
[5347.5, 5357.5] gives 16.28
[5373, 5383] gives 15.69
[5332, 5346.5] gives 15.46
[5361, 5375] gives 16.45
